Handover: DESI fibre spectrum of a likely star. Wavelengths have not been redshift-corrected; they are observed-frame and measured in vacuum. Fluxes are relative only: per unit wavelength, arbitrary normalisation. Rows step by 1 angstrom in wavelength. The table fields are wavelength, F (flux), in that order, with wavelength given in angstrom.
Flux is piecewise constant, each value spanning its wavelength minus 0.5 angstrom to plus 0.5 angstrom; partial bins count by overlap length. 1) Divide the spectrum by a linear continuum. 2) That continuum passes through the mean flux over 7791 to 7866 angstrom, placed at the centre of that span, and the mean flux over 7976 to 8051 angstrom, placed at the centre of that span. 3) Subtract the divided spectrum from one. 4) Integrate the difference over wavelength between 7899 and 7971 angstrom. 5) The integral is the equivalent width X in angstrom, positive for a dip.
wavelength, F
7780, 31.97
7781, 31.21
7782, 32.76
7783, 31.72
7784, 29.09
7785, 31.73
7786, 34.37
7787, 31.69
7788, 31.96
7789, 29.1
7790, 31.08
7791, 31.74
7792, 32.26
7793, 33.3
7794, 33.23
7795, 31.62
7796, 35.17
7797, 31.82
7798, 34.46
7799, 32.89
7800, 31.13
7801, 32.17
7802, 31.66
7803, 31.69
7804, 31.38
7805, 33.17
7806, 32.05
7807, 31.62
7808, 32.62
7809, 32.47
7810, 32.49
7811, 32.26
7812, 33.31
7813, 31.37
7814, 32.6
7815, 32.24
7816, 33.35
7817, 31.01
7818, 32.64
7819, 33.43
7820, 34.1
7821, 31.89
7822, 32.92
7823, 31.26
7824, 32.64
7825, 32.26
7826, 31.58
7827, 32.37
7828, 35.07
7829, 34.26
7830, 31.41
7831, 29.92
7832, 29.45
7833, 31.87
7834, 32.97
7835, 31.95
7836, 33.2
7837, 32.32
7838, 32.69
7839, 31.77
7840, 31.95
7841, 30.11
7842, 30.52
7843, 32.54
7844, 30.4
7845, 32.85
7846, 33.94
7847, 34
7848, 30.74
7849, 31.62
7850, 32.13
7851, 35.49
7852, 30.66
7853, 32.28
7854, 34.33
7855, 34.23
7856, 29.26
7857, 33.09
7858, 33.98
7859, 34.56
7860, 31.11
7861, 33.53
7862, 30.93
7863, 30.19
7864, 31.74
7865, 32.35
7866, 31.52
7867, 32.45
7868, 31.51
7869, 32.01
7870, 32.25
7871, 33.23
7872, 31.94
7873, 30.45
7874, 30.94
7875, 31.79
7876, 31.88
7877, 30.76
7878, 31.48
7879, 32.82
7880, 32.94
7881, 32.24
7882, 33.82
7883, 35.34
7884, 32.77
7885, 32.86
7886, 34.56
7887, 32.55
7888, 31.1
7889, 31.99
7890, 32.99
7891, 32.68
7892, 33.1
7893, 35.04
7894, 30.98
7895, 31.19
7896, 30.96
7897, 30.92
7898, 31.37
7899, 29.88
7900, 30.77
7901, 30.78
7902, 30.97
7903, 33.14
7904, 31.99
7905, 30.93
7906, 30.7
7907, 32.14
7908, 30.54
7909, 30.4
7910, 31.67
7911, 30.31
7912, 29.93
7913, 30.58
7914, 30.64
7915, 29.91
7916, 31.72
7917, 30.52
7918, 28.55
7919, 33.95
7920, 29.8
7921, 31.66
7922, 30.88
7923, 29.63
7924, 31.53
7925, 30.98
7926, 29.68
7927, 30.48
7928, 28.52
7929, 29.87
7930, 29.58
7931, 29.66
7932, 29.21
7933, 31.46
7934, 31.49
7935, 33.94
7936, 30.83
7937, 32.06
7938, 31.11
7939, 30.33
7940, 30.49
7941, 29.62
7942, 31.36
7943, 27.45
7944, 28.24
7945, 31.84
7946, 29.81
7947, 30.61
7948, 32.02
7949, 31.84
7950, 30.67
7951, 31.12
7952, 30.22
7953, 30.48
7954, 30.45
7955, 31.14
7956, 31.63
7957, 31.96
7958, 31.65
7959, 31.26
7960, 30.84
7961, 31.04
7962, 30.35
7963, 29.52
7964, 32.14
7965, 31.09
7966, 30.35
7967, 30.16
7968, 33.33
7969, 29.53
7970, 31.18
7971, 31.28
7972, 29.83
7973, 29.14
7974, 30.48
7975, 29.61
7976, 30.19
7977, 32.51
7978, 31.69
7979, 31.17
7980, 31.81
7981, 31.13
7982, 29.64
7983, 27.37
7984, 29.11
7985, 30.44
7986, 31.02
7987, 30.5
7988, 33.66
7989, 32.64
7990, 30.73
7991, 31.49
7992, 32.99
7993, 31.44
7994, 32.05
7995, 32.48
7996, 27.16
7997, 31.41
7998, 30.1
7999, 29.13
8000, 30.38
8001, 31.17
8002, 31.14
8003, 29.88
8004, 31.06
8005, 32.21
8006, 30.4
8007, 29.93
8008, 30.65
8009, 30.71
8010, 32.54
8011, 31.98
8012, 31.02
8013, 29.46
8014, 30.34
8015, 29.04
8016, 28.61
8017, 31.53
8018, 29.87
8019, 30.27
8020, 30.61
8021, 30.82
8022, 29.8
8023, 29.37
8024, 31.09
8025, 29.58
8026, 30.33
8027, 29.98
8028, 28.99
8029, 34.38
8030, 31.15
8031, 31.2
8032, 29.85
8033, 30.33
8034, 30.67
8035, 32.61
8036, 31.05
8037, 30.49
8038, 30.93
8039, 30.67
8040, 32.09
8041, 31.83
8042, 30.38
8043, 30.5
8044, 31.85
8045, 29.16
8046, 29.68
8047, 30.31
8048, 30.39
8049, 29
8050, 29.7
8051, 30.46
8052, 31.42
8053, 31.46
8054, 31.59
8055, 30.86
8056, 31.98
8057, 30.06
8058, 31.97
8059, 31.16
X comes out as 1.4 angstrom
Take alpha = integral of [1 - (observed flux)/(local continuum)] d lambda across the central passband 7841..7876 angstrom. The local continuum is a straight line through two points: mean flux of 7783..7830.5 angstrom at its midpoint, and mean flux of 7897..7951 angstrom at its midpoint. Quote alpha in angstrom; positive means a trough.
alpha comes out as -0.6 angstrom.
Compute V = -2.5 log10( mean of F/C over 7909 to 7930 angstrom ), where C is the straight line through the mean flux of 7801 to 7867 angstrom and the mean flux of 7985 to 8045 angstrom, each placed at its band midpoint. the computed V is 0.04 mag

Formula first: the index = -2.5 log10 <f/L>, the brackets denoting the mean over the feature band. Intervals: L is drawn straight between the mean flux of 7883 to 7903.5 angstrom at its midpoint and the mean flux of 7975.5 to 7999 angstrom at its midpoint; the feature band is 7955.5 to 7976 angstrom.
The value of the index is 0.01 mag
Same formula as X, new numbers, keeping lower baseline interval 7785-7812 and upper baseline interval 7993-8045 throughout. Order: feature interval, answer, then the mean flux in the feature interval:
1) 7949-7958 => 0.03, 31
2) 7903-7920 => 0.29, 30.9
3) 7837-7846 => 0.06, 31.8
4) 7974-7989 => 0.09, 30.8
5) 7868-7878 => 0.02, 31.7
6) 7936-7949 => 0.32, 30.5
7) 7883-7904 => -0.34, 32.1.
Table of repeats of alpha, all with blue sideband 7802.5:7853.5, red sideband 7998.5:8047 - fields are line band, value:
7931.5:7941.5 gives 0.10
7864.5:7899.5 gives -0.43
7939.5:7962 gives 0.38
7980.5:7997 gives 0.02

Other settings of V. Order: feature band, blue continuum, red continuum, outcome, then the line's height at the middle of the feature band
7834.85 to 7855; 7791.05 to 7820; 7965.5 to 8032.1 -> -0.01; 32.1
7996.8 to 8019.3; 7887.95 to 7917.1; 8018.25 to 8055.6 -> 0.01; 30.8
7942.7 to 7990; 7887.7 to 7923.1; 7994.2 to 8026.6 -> 0.00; 30.8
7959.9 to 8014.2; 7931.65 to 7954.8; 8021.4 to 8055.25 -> 0.00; 30.7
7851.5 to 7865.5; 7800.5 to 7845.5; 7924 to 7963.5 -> -0.02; 31.7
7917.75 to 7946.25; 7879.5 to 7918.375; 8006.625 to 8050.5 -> 0.03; 31.4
